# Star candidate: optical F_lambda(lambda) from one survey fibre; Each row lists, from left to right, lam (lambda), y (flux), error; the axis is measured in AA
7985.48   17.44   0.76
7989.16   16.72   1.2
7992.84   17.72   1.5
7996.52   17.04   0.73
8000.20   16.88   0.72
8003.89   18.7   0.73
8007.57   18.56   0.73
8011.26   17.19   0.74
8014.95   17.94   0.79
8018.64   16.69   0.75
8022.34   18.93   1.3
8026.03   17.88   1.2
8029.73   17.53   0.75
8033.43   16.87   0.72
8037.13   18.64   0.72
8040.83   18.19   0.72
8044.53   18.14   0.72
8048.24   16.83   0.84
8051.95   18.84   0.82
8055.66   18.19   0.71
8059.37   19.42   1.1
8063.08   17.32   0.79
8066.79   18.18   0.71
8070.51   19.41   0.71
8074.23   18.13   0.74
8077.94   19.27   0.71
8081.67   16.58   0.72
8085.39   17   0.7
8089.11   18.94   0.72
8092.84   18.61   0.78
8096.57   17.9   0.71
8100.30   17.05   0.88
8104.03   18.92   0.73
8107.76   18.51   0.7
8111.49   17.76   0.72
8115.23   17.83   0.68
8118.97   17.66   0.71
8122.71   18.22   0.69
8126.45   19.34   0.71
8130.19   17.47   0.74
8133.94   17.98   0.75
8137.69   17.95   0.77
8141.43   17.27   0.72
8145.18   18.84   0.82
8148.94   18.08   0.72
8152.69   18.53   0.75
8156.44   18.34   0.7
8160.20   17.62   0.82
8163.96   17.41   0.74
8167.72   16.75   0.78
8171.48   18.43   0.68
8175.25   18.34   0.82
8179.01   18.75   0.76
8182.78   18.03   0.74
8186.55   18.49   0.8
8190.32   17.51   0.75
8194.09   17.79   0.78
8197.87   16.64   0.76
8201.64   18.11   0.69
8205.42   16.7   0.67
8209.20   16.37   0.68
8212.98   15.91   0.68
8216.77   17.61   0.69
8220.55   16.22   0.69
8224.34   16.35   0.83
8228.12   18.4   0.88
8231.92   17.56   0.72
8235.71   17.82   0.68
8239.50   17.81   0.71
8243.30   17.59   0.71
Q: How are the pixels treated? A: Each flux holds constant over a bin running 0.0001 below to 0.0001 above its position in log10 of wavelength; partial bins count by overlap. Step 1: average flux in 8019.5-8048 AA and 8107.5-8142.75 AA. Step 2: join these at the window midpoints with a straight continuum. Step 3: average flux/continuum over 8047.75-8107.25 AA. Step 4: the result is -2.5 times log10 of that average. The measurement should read -0.02 mag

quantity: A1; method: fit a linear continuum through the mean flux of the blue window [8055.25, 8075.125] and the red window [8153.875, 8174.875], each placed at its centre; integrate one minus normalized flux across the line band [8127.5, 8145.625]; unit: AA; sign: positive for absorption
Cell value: 0.1 AA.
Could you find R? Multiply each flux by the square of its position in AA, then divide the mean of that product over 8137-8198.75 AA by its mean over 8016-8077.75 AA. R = 1.0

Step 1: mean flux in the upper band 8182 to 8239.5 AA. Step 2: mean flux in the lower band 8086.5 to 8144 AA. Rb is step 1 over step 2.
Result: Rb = 1.0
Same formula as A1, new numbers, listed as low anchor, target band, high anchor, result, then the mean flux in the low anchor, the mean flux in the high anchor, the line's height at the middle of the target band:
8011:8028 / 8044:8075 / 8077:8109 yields -0.63 AA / 17.8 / 18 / 17.9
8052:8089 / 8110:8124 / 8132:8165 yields 0.19 AA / 18.2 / 18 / 18.1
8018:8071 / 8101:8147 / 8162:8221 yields -0.97 AA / 18.1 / 17.5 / 17.7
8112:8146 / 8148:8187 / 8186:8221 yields -1.11 AA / 18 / 17.1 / 17.6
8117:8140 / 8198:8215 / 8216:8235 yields 0.63 AA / 18.1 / 17.2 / 17.4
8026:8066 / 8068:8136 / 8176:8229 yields -1.44 AA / 18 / 17.4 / 17.8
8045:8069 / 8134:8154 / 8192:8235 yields -0.63 AA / 18.1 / 17.1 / 17.6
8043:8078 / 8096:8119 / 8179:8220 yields 0.03 AA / 18.3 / 17.3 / 18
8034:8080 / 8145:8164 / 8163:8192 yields -0.10 AA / 18.3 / 18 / 18.1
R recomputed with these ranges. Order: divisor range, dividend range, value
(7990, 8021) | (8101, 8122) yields 1.06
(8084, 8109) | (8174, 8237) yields 0.99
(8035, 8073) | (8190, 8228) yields 0.96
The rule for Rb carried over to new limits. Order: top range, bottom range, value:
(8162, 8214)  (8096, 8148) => 0.97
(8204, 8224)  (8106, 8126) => 0.91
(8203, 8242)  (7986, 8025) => 0.97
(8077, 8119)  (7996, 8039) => 1.01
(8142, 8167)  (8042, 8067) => 0.99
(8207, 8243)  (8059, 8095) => 0.94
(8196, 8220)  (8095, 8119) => 0.94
